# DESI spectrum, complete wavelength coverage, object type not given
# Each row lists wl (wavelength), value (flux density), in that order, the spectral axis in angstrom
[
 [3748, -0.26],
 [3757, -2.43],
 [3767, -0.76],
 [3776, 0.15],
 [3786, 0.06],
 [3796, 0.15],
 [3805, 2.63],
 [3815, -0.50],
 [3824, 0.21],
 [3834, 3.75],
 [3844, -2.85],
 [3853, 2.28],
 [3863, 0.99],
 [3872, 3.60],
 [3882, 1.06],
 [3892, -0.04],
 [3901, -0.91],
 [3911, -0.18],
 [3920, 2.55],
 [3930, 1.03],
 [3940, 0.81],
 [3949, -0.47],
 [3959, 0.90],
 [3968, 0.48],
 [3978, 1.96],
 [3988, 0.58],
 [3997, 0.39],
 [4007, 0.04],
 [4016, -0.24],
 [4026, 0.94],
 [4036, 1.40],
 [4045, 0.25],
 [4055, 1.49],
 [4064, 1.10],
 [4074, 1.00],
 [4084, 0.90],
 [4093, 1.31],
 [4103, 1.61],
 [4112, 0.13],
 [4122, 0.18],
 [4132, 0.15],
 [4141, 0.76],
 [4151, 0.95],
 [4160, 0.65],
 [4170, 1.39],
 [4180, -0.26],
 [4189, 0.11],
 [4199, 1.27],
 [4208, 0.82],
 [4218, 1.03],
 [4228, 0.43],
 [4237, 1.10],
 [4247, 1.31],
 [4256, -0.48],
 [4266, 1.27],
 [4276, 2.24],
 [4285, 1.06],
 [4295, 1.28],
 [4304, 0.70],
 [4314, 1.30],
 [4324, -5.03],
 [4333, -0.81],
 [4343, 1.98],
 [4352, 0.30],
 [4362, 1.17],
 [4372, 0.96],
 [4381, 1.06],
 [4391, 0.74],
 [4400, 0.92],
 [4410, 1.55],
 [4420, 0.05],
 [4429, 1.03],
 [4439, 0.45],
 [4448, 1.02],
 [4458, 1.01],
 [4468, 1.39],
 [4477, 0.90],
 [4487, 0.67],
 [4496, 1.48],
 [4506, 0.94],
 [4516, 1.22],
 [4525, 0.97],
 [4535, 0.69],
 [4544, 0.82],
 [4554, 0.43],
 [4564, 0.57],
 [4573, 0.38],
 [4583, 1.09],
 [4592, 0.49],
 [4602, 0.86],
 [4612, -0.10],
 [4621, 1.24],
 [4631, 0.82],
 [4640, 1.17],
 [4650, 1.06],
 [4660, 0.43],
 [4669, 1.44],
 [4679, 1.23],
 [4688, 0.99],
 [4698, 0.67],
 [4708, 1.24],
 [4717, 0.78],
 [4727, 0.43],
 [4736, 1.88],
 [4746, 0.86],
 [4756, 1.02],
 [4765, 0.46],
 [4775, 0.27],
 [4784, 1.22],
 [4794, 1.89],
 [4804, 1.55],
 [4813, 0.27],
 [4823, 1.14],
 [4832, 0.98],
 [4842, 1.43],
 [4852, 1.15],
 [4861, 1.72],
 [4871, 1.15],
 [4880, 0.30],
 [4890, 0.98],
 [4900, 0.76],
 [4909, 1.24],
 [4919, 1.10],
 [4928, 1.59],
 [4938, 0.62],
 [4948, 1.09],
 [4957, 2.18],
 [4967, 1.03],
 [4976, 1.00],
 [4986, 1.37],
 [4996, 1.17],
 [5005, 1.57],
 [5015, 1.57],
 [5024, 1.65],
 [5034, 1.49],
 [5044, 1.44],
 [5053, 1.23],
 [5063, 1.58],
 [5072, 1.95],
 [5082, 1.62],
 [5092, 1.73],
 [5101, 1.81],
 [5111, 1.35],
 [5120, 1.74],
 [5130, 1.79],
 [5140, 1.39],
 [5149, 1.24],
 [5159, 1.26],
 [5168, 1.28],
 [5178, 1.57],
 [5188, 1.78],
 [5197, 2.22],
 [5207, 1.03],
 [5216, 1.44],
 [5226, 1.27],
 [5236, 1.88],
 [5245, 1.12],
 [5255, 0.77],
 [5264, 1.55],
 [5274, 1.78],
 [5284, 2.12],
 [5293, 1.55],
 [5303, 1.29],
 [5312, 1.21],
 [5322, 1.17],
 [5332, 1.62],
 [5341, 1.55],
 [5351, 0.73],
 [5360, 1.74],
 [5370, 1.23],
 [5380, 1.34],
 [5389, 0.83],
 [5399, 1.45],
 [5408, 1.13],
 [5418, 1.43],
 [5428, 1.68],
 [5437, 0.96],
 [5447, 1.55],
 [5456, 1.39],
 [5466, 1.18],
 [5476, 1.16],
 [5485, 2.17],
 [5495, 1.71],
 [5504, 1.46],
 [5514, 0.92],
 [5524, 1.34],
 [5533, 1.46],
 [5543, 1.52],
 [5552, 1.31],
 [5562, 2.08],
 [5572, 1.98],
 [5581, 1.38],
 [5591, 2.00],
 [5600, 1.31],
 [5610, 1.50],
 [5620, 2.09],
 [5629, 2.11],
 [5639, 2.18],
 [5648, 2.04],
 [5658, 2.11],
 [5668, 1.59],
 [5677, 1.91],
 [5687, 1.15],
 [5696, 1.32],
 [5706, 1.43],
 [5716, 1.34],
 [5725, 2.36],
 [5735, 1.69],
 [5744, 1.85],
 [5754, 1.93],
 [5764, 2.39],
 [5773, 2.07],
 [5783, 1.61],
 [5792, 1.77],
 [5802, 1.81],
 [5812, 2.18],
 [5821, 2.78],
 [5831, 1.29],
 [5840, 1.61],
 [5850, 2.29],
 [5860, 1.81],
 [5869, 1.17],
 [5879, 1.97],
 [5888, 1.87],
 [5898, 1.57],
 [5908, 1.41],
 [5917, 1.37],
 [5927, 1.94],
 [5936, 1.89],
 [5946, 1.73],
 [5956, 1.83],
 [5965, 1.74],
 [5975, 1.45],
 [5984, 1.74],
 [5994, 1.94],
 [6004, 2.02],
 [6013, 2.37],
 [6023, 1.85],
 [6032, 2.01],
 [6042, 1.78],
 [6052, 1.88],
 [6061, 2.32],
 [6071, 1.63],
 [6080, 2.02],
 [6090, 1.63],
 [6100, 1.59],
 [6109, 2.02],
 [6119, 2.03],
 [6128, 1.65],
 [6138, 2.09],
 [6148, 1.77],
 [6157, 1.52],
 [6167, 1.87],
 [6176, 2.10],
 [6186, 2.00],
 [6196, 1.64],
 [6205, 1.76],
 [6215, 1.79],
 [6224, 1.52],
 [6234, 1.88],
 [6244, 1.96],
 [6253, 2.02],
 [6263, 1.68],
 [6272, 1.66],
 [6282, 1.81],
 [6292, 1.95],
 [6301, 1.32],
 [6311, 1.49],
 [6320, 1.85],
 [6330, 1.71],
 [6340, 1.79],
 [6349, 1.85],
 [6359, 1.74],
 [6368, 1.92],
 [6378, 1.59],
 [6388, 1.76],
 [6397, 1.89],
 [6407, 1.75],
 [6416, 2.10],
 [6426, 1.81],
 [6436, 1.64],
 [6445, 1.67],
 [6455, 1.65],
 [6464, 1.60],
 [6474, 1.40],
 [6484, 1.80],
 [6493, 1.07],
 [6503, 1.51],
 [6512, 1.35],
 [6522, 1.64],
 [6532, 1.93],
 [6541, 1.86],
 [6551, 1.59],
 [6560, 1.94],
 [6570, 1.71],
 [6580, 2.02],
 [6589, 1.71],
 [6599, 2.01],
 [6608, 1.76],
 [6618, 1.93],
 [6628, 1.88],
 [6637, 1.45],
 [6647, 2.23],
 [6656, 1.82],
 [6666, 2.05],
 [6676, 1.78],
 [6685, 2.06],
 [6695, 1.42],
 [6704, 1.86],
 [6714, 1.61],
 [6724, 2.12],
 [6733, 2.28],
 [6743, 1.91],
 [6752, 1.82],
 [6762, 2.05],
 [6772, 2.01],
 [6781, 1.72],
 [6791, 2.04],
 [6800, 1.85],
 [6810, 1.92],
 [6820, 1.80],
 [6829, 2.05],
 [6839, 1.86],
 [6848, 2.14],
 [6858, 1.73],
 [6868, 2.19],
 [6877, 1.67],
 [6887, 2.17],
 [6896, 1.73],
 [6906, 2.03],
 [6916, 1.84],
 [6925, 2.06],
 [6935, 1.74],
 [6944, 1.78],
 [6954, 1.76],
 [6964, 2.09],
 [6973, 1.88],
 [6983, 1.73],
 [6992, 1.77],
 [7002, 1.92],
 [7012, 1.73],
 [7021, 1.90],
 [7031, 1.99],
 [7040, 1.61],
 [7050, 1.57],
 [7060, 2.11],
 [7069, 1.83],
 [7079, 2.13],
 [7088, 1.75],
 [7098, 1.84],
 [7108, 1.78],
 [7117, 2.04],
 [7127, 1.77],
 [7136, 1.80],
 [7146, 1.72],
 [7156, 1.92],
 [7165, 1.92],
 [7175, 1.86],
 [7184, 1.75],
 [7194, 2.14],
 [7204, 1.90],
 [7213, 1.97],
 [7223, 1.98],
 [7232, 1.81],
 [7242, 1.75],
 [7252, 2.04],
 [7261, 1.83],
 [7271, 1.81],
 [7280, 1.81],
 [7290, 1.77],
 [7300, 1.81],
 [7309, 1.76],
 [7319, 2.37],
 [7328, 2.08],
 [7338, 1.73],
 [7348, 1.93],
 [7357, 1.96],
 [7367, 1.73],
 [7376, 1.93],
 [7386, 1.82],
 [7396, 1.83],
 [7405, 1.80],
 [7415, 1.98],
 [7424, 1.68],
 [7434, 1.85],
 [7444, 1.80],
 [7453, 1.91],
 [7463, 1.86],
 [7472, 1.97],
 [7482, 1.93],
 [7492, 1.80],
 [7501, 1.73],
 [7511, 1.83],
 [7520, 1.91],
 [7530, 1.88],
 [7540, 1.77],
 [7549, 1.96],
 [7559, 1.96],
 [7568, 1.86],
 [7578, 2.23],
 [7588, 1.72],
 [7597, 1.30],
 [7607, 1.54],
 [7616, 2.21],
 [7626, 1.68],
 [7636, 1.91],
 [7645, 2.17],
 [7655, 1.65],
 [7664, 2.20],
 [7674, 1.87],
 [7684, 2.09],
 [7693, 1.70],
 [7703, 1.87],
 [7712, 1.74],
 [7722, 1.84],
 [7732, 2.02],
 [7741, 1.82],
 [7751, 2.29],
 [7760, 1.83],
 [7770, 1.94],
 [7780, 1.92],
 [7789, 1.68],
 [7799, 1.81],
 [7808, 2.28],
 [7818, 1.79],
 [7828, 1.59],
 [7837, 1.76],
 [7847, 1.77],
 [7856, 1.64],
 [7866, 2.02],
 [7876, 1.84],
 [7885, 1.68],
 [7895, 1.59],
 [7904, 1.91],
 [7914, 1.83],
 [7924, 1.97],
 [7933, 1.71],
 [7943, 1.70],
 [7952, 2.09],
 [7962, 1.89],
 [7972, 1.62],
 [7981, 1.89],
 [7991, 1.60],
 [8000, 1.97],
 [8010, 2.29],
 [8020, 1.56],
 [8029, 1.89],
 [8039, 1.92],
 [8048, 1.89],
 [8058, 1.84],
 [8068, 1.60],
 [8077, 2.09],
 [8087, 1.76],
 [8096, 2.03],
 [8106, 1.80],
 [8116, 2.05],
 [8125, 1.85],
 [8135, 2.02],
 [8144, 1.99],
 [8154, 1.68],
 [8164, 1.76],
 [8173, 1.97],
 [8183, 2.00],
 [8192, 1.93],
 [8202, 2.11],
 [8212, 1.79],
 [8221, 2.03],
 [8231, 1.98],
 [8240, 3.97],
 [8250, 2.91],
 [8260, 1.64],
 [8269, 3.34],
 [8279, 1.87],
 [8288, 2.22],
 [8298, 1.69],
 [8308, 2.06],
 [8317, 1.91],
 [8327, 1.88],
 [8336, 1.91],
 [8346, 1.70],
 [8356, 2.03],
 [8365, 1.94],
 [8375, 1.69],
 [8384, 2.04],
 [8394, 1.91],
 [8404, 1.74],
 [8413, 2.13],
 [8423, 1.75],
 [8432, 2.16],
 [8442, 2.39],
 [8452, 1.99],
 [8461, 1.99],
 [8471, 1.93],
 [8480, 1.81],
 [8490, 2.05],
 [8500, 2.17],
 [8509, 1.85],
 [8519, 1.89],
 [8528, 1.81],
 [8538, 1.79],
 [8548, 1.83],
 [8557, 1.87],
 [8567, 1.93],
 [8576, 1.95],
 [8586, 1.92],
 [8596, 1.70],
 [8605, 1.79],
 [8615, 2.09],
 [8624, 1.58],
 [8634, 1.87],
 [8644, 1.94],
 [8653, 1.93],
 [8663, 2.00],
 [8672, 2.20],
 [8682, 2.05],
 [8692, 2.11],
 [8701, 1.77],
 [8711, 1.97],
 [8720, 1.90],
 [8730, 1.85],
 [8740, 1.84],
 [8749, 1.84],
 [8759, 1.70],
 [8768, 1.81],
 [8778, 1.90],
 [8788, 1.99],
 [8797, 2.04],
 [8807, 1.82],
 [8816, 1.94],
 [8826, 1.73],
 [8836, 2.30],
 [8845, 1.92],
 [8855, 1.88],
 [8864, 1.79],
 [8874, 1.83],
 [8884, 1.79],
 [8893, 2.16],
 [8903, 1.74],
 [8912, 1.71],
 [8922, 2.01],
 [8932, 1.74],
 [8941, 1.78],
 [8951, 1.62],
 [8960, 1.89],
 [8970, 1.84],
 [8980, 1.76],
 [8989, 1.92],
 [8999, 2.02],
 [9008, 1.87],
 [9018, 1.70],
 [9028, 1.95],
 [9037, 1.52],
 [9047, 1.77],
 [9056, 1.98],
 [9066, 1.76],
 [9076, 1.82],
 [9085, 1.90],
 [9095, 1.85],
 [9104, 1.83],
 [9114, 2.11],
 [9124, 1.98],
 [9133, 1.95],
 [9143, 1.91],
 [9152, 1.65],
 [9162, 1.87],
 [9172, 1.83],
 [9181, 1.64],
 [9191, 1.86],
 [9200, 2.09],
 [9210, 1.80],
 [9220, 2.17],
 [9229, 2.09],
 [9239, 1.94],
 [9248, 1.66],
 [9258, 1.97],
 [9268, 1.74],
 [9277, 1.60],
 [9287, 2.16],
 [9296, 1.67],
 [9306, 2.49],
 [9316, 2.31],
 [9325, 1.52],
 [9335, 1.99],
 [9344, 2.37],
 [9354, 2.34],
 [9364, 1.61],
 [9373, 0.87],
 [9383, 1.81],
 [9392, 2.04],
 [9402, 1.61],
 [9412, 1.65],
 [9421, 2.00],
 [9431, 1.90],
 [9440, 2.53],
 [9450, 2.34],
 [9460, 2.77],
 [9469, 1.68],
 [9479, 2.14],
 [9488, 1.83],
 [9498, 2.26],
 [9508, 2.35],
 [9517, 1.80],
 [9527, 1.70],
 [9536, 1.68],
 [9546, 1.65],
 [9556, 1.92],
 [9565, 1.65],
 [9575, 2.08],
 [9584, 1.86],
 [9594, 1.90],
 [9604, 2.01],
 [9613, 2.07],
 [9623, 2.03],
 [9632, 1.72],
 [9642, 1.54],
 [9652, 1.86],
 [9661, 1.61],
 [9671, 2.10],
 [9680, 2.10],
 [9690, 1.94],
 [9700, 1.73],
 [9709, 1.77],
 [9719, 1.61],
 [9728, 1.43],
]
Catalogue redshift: 0.26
